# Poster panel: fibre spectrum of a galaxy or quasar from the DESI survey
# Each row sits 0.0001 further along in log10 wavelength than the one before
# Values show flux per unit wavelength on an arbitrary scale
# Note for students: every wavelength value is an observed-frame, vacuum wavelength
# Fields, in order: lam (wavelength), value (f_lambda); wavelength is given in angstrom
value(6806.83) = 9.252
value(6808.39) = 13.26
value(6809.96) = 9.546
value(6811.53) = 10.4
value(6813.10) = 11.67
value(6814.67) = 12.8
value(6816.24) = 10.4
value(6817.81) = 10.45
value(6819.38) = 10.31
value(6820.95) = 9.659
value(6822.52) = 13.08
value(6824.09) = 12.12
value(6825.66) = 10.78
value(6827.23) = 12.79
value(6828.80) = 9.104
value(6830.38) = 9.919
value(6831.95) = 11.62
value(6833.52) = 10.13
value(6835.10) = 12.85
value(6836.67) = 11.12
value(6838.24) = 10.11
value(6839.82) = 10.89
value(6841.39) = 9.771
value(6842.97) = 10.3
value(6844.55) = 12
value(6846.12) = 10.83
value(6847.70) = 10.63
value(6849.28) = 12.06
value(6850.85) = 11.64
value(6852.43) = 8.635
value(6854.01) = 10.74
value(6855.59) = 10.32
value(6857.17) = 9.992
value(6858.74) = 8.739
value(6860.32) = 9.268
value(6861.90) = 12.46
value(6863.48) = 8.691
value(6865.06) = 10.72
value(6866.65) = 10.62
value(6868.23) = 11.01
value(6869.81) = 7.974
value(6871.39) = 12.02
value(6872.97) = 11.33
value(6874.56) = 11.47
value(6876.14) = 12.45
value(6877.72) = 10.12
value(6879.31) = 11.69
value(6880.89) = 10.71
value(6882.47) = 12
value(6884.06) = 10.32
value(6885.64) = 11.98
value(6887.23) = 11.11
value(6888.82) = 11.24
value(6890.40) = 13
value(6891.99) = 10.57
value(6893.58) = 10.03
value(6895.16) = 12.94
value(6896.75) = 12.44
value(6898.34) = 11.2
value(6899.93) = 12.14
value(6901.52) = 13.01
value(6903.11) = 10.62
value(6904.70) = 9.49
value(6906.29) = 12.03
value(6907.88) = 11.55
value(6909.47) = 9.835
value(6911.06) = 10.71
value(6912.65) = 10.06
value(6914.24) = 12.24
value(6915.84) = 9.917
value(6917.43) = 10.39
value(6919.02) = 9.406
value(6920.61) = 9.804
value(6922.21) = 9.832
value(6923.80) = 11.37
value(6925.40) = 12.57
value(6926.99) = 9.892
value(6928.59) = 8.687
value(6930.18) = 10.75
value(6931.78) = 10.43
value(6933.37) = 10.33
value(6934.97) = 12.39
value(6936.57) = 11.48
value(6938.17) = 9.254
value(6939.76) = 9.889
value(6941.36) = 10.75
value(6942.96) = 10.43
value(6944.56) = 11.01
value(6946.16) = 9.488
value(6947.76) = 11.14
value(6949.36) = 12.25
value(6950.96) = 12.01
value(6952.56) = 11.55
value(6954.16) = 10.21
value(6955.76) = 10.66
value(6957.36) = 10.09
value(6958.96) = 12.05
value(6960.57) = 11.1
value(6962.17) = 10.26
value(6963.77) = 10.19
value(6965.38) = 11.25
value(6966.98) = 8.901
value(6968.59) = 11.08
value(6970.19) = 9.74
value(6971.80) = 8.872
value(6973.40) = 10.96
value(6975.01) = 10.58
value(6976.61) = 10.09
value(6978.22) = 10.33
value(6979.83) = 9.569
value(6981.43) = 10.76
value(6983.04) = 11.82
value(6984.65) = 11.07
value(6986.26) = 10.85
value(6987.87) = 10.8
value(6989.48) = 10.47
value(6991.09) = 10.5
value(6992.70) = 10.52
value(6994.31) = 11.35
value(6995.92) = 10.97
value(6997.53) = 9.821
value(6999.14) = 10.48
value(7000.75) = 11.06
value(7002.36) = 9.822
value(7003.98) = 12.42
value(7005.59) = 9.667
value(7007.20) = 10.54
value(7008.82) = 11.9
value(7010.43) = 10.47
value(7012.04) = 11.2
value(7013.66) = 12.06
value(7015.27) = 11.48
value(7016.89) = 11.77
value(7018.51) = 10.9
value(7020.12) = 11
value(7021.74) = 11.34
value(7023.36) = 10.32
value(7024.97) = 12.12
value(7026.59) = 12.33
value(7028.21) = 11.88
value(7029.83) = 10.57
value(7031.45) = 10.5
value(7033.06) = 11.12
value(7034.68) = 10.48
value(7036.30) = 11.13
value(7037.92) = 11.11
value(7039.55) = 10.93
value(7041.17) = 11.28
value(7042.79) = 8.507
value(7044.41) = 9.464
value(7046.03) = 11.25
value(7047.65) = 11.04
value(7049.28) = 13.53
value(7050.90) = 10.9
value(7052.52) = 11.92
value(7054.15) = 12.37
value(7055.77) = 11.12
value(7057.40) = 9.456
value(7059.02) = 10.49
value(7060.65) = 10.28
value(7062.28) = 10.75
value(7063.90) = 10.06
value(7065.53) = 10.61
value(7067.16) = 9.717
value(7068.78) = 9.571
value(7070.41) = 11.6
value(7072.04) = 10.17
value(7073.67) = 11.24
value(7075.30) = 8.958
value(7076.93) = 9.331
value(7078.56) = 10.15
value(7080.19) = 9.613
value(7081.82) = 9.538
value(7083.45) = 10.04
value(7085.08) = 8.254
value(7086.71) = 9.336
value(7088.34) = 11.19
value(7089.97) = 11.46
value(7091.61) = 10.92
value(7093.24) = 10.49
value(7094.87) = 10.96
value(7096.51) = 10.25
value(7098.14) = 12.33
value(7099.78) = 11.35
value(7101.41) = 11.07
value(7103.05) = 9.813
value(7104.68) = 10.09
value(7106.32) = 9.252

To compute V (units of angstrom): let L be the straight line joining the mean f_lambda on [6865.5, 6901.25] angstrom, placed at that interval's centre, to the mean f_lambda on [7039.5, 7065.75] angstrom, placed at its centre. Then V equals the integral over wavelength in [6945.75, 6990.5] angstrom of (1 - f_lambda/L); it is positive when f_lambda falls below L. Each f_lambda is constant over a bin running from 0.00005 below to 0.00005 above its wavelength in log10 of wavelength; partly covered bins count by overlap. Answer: 1.7 angstrom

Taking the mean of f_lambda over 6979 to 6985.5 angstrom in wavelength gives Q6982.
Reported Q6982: 10.8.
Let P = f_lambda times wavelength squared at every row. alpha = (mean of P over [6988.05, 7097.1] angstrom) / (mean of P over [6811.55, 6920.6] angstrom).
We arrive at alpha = 1.03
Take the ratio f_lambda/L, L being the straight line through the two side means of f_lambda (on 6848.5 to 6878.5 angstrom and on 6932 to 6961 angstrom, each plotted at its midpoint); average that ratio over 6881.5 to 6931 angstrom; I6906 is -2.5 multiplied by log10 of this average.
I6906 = -0.029 mag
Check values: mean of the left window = 10.5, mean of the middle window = 11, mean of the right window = 10.9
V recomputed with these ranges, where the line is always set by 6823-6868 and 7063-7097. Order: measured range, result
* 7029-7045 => -0.4 angstrom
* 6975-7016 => -1.7 angstrom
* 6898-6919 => -0.8 angstrom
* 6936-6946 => 0.1 angstrom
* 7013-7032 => -2.0 angstrom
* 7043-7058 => -1.3 angstrom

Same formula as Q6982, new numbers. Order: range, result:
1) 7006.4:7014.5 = 11.2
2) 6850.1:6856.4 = 10.3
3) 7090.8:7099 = 11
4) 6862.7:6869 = 10.2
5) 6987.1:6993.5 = 10.6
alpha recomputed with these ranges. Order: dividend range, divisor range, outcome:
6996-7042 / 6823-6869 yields 1.09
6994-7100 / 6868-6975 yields 1.03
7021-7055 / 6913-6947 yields 1.10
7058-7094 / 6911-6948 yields 1.01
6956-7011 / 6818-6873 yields 1.03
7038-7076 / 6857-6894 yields 1.04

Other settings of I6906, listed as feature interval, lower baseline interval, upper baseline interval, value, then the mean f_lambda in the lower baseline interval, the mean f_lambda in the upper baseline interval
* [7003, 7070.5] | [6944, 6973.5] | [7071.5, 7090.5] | -0.08 mag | 10.7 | 9.92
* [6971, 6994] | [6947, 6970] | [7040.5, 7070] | 0.03 mag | 10.9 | 10.7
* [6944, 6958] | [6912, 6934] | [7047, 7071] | -0.04 mag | 10.4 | 10.9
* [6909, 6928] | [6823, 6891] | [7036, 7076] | 0.03 mag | 10.9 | 10.7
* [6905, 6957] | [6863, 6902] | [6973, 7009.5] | 0.03 mag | 11.2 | 10.7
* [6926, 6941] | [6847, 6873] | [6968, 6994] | 0.01 mag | 10.4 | 10.5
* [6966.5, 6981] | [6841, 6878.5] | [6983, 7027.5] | 0.09 mag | 10.6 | 11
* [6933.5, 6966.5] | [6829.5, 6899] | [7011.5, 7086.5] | 0.00 mag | 10.9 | 10.7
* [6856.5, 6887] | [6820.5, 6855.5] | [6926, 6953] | 0.01 mag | 10.9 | 10.7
